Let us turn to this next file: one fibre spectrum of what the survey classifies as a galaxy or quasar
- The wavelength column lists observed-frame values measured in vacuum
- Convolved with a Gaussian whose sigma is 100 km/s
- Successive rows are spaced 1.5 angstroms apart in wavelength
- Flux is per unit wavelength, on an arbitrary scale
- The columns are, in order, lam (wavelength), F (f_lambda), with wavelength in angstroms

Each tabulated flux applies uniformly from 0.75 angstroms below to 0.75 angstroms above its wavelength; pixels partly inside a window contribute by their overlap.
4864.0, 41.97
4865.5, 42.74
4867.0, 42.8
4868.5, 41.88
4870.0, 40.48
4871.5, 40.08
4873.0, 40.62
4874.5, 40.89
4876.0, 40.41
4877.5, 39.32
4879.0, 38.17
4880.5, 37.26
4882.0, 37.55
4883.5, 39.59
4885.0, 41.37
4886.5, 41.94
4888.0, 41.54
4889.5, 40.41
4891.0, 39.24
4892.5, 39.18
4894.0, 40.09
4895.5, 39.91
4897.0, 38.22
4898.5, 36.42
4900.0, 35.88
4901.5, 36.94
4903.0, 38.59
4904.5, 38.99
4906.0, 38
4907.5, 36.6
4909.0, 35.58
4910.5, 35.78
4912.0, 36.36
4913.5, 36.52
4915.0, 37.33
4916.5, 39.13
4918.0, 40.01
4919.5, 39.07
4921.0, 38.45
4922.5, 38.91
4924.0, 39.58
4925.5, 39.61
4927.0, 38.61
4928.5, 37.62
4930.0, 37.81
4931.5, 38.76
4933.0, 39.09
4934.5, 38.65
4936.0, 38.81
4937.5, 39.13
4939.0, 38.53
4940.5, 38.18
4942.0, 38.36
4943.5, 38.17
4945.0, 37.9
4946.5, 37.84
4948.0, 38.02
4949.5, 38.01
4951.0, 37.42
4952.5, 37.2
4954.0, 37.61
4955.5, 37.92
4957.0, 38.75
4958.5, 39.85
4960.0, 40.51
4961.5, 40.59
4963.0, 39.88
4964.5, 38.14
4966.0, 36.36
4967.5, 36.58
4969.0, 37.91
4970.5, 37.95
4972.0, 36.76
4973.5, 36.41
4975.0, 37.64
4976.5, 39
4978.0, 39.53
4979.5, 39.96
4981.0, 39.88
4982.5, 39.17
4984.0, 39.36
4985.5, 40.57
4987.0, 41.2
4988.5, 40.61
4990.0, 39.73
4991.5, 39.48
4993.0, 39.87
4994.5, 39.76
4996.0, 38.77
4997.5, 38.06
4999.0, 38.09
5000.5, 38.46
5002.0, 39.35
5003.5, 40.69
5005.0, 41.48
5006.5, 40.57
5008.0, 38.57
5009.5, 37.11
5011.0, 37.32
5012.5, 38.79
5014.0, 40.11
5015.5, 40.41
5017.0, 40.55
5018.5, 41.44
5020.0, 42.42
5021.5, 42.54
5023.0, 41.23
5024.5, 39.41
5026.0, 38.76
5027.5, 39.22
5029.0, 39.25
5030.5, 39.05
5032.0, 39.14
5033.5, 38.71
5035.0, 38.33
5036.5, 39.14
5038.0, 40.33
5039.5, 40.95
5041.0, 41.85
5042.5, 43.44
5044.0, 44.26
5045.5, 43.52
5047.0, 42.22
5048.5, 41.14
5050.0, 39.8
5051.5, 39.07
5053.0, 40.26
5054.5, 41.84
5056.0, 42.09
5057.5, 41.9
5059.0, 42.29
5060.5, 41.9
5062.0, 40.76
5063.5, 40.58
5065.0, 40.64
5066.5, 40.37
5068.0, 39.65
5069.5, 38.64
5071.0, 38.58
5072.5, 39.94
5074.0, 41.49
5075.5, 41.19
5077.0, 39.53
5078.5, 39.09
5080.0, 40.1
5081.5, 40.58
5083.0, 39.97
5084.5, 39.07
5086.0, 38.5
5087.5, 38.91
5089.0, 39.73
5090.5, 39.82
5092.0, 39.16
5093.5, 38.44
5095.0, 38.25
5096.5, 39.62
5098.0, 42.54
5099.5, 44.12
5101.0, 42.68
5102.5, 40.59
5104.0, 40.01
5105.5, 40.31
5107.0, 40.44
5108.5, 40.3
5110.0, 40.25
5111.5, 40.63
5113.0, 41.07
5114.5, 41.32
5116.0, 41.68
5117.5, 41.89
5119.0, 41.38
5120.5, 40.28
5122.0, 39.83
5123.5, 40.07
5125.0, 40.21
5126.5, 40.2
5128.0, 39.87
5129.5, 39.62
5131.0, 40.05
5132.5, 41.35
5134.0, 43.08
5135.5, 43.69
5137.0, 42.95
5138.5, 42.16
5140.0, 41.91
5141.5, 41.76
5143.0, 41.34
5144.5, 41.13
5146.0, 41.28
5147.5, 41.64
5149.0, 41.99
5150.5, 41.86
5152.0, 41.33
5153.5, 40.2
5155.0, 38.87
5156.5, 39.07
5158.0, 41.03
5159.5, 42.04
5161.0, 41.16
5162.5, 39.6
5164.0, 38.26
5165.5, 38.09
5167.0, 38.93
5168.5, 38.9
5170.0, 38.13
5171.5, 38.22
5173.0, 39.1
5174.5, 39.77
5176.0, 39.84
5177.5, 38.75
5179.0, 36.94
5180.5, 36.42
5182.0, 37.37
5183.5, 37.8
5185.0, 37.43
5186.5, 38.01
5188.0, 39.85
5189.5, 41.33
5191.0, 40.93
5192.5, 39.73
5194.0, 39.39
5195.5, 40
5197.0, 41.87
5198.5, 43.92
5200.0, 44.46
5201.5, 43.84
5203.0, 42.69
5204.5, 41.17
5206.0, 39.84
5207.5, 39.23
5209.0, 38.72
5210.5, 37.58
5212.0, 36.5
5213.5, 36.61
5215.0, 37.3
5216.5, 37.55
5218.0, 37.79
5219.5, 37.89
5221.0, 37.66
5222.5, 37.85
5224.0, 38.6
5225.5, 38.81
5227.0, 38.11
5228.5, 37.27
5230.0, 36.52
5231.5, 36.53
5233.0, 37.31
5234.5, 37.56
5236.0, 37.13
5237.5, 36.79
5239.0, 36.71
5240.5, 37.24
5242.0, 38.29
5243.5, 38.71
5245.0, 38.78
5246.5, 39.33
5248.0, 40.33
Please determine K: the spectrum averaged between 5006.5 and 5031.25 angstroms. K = 39.8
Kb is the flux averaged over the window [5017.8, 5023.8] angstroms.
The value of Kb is 41.9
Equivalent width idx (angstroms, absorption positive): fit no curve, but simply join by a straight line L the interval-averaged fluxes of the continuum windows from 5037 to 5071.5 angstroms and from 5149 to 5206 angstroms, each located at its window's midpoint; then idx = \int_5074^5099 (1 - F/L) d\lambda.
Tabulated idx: 0.7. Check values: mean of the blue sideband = 41.1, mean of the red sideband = 39.9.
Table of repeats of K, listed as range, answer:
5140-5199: 39.8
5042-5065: 41.6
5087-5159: 40.8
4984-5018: 39.5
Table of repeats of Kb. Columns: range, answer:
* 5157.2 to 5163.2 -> 41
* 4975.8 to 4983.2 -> 39.5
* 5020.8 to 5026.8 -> 40.5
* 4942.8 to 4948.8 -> 38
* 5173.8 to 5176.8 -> 39.8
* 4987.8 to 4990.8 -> 40.2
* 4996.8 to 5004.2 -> 38.9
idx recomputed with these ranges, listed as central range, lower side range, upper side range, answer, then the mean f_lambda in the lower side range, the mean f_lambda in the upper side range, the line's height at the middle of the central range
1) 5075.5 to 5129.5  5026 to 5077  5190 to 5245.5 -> -0.32 angstroms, 40.6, 38.8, 40.1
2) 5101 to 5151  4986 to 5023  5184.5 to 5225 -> -1.83 angstroms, 39.8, 39.6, 39.7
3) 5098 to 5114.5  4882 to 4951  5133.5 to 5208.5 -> -0.52 angstroms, 38.5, 40.4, 39.9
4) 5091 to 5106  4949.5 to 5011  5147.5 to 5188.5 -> -0.55 angstroms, 38.9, 39.3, 39.1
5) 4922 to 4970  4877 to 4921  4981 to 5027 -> 0.74 angstroms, 38.4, 39.8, 39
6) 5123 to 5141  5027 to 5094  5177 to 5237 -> -0.76 angstroms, 40.3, 38.8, 39.6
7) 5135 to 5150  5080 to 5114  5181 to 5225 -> -0.78 angstroms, 40.2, 39.4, 39.9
